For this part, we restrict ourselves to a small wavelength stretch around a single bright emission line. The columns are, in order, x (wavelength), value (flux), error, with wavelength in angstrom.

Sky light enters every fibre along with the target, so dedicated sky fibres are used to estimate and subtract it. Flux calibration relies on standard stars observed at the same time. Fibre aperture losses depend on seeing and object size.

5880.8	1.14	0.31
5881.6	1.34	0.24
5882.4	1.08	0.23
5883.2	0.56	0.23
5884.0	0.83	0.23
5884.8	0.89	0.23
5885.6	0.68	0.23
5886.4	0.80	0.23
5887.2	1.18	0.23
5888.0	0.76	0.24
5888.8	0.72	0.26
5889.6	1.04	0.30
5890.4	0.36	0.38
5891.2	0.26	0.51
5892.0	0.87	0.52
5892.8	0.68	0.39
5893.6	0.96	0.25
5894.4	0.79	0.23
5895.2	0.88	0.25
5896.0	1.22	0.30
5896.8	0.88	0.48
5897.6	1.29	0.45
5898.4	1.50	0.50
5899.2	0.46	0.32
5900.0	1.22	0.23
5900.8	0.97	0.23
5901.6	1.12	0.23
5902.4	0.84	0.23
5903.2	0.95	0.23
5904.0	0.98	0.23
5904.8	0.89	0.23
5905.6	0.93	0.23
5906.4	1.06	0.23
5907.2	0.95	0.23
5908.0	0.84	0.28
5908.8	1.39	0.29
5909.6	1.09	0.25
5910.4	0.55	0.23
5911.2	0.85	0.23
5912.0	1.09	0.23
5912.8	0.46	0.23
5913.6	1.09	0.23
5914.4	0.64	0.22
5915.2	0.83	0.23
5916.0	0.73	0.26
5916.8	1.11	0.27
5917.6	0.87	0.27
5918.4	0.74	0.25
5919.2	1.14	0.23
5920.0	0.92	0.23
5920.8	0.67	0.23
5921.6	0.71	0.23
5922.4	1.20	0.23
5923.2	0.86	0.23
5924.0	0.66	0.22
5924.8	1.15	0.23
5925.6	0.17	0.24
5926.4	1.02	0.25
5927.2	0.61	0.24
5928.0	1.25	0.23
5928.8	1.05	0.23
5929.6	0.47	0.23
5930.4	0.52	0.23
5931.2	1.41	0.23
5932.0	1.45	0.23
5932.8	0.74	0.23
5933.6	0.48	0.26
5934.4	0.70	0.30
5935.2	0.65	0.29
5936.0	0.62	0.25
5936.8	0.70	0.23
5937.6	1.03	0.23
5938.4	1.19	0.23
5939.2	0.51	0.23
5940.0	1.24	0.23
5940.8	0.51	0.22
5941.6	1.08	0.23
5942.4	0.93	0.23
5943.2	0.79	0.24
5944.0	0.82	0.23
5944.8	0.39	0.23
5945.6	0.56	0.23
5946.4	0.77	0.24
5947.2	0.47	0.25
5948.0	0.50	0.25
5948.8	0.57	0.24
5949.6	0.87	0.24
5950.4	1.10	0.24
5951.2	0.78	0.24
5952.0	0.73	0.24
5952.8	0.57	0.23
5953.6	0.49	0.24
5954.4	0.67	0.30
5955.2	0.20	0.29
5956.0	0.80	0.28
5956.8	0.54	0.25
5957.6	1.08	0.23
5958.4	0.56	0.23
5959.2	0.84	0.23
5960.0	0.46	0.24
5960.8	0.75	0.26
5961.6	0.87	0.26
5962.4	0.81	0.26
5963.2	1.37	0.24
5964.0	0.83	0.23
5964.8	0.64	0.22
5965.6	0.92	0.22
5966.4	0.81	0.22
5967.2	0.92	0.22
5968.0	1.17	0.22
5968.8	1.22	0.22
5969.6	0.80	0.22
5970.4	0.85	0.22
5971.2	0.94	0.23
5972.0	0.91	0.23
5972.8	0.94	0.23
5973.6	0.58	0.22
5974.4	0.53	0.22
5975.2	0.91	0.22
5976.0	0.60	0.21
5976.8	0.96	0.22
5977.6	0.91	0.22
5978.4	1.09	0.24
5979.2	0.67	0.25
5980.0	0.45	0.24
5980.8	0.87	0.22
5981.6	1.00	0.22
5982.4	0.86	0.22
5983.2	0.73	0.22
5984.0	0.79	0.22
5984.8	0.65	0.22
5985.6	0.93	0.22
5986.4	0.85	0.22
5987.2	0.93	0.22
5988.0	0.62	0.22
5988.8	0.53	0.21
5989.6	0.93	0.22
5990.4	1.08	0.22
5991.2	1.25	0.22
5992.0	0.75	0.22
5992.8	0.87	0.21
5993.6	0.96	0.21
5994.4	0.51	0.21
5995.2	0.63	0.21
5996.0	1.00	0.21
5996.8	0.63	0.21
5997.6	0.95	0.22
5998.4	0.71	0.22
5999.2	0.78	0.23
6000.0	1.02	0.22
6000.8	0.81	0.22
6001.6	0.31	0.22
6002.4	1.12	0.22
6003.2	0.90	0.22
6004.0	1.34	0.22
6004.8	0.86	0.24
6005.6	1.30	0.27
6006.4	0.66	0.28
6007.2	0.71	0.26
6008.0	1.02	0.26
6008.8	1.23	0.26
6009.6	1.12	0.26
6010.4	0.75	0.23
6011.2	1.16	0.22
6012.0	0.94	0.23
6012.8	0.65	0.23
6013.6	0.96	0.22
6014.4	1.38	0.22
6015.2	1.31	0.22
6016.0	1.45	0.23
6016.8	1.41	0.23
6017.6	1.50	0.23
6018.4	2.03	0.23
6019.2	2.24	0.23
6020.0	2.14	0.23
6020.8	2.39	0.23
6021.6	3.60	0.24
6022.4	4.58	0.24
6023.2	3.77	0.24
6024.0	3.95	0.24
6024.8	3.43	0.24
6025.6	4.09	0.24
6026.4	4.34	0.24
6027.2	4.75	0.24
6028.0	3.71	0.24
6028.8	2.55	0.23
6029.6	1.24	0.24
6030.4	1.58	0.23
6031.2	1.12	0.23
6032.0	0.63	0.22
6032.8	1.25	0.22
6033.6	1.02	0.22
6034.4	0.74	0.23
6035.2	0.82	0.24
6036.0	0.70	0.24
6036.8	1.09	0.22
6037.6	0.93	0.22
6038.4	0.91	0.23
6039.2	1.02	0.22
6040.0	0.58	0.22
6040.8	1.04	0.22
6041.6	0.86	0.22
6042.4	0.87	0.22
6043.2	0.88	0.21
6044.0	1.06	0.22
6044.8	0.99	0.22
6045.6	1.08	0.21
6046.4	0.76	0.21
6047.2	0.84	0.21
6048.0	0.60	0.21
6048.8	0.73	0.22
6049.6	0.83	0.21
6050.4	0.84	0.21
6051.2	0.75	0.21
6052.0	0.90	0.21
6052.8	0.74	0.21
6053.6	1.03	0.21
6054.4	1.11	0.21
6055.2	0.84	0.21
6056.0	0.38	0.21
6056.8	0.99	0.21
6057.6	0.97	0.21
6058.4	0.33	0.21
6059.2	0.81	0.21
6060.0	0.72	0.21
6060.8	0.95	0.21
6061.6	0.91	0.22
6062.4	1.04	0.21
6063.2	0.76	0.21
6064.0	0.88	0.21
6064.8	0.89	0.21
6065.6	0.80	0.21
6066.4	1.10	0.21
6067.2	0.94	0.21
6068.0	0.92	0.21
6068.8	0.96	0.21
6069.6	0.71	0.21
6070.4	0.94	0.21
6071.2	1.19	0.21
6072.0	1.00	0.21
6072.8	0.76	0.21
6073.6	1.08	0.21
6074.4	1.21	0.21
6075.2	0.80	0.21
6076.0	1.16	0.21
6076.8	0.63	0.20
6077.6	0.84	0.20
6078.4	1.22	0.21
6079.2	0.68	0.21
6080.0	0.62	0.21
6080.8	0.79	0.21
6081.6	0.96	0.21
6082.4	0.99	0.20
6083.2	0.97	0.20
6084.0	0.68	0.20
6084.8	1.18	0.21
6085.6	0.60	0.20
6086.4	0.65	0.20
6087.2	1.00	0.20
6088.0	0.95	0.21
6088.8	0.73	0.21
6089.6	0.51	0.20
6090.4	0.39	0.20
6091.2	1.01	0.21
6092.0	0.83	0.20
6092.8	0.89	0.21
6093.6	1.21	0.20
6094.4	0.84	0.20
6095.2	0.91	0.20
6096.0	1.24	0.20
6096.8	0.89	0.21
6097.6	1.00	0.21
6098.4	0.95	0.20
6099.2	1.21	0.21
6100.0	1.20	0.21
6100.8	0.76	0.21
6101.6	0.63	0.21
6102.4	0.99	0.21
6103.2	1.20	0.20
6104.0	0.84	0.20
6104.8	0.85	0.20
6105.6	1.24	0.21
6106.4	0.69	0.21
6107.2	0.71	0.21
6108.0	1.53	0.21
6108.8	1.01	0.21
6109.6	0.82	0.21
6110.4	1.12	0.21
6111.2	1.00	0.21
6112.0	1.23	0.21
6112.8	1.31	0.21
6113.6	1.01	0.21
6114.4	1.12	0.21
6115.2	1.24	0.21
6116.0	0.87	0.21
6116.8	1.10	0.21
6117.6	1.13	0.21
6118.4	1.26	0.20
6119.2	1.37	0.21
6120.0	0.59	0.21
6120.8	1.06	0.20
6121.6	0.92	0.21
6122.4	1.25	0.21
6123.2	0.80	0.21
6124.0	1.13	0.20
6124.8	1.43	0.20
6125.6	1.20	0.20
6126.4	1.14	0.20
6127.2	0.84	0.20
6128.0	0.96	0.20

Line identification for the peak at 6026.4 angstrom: [O II]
